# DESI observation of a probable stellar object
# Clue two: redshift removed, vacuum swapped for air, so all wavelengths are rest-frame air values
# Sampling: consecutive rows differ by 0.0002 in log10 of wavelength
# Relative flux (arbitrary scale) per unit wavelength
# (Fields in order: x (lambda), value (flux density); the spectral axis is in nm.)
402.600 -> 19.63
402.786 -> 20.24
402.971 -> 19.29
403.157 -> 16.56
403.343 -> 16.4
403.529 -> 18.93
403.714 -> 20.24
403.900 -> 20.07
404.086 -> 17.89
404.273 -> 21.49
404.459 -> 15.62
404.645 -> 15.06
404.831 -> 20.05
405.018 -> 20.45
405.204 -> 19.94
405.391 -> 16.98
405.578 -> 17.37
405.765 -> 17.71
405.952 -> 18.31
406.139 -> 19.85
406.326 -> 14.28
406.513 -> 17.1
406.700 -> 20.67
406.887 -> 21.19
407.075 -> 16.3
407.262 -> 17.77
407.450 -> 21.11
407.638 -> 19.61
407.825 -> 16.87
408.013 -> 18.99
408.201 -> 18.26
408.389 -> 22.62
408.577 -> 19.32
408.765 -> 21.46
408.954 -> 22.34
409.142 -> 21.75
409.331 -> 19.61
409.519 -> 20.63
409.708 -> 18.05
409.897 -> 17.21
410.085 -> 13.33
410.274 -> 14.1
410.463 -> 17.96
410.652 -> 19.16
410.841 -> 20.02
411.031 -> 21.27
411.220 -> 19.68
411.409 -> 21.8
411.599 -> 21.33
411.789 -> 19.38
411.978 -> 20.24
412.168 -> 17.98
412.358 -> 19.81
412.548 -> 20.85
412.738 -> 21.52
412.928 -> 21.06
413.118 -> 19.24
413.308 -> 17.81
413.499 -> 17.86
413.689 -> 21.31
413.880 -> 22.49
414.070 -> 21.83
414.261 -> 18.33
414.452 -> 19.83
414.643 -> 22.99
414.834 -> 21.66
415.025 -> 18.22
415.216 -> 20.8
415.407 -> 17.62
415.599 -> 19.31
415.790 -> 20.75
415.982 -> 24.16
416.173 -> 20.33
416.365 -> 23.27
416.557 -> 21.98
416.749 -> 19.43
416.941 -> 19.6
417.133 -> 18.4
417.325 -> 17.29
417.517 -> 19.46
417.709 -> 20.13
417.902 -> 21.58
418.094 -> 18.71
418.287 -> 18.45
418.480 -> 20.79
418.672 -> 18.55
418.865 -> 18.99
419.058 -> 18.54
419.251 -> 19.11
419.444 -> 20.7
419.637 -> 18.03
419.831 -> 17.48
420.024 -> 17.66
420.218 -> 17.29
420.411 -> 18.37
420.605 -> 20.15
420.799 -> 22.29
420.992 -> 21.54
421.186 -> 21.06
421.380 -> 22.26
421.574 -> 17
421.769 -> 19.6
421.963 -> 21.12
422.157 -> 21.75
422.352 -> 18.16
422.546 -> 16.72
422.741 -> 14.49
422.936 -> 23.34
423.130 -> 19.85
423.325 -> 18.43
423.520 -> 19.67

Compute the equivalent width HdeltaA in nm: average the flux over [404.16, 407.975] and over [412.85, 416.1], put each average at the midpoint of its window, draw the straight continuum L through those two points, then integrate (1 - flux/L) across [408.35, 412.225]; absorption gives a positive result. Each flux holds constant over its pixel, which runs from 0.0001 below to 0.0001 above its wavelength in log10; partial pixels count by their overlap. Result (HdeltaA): -0.022 nm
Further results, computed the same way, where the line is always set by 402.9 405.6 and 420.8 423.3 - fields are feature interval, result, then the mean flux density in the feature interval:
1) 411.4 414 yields -0.145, 20.2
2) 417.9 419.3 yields 0.025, 19.2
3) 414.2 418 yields -0.182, 20.3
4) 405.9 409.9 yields -0.123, 19.3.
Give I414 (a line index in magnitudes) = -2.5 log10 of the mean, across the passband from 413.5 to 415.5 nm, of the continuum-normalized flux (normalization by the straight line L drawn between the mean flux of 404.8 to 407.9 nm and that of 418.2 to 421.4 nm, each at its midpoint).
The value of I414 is -0.07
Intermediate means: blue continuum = 18.5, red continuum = 19.4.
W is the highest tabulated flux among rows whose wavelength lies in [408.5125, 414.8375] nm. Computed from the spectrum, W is 22.99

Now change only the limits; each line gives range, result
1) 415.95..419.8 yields 24.16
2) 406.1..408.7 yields 22.62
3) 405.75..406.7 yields 20.67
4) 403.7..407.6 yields 21.49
